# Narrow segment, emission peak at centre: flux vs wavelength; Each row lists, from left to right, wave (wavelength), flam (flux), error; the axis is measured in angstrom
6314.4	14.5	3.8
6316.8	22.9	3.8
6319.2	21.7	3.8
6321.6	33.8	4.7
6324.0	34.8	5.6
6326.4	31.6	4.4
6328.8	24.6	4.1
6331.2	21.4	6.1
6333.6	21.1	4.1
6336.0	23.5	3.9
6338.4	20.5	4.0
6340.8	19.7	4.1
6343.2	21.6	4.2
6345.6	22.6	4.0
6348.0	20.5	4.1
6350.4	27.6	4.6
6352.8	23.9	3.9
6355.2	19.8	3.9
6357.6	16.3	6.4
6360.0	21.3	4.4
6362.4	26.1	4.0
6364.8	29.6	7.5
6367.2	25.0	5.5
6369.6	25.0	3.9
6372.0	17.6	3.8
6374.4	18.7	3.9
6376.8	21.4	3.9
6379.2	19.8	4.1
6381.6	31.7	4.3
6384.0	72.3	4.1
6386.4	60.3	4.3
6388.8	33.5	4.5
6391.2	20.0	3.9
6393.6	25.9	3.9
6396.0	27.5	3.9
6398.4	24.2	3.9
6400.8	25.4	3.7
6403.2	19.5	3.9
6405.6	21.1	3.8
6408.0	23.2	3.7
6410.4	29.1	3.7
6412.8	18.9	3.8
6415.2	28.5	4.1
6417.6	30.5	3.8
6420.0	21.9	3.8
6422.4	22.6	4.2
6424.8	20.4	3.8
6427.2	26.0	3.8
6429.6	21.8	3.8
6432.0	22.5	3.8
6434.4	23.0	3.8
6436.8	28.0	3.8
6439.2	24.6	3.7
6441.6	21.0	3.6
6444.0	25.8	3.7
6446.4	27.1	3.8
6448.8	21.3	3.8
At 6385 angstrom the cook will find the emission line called [O III]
